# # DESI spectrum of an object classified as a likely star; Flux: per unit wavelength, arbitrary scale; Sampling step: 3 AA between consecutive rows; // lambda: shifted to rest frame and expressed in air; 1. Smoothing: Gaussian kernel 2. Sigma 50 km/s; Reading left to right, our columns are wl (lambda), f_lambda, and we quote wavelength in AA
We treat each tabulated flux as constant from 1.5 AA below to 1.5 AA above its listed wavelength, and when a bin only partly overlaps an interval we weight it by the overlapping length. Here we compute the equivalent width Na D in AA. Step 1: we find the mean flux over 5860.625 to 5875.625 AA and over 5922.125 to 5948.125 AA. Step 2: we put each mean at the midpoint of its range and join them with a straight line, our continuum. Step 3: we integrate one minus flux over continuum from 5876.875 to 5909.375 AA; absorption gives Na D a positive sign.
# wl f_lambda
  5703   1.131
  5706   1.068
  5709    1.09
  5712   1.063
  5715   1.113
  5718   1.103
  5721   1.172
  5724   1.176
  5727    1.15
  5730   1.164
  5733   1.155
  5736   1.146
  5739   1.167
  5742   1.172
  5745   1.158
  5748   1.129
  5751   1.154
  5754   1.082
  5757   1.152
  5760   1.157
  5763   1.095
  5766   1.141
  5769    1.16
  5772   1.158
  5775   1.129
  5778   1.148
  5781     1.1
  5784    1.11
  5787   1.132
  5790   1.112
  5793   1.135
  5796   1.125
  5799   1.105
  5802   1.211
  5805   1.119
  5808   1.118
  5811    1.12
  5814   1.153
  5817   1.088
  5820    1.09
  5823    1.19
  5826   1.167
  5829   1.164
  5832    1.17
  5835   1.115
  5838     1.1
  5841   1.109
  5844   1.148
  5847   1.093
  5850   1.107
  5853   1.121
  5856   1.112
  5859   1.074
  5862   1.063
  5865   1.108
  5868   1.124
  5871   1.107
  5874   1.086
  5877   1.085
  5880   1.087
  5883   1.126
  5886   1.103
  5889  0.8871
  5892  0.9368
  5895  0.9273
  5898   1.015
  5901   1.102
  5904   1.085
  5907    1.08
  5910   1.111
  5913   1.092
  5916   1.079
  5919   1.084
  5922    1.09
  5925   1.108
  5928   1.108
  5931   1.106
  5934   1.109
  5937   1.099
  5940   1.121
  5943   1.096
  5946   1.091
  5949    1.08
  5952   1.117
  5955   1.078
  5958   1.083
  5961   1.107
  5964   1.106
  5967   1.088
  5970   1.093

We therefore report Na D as 1.8 AA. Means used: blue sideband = 1.1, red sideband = 1.1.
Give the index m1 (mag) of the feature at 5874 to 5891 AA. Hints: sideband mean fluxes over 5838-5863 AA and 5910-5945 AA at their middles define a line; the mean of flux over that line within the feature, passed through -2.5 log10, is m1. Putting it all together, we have 0.046 mag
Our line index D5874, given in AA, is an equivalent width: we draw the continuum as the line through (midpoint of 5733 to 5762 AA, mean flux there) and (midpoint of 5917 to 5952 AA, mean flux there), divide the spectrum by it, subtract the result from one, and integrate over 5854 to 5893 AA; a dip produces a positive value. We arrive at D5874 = 1.5 AA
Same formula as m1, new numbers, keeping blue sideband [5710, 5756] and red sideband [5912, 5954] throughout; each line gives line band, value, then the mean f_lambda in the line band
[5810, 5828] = -0.01 mag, 1.14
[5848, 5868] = 0.01 mag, 1.1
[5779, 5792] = 0.01 mag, 1.12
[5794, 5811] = -0.01 mag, 1.13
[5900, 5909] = 0.01 mag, 1.09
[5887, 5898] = 0.18 mag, 0.939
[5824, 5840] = -0.02 mag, 1.14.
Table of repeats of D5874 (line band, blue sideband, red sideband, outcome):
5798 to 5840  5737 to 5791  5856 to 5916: -1.2 AA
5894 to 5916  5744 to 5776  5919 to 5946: 0.9 AA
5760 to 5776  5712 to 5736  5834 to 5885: -0.1 AA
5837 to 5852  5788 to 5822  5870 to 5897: -0.4 AA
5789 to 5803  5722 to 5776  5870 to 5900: -0.3 AA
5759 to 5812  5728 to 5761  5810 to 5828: 0.5 AA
